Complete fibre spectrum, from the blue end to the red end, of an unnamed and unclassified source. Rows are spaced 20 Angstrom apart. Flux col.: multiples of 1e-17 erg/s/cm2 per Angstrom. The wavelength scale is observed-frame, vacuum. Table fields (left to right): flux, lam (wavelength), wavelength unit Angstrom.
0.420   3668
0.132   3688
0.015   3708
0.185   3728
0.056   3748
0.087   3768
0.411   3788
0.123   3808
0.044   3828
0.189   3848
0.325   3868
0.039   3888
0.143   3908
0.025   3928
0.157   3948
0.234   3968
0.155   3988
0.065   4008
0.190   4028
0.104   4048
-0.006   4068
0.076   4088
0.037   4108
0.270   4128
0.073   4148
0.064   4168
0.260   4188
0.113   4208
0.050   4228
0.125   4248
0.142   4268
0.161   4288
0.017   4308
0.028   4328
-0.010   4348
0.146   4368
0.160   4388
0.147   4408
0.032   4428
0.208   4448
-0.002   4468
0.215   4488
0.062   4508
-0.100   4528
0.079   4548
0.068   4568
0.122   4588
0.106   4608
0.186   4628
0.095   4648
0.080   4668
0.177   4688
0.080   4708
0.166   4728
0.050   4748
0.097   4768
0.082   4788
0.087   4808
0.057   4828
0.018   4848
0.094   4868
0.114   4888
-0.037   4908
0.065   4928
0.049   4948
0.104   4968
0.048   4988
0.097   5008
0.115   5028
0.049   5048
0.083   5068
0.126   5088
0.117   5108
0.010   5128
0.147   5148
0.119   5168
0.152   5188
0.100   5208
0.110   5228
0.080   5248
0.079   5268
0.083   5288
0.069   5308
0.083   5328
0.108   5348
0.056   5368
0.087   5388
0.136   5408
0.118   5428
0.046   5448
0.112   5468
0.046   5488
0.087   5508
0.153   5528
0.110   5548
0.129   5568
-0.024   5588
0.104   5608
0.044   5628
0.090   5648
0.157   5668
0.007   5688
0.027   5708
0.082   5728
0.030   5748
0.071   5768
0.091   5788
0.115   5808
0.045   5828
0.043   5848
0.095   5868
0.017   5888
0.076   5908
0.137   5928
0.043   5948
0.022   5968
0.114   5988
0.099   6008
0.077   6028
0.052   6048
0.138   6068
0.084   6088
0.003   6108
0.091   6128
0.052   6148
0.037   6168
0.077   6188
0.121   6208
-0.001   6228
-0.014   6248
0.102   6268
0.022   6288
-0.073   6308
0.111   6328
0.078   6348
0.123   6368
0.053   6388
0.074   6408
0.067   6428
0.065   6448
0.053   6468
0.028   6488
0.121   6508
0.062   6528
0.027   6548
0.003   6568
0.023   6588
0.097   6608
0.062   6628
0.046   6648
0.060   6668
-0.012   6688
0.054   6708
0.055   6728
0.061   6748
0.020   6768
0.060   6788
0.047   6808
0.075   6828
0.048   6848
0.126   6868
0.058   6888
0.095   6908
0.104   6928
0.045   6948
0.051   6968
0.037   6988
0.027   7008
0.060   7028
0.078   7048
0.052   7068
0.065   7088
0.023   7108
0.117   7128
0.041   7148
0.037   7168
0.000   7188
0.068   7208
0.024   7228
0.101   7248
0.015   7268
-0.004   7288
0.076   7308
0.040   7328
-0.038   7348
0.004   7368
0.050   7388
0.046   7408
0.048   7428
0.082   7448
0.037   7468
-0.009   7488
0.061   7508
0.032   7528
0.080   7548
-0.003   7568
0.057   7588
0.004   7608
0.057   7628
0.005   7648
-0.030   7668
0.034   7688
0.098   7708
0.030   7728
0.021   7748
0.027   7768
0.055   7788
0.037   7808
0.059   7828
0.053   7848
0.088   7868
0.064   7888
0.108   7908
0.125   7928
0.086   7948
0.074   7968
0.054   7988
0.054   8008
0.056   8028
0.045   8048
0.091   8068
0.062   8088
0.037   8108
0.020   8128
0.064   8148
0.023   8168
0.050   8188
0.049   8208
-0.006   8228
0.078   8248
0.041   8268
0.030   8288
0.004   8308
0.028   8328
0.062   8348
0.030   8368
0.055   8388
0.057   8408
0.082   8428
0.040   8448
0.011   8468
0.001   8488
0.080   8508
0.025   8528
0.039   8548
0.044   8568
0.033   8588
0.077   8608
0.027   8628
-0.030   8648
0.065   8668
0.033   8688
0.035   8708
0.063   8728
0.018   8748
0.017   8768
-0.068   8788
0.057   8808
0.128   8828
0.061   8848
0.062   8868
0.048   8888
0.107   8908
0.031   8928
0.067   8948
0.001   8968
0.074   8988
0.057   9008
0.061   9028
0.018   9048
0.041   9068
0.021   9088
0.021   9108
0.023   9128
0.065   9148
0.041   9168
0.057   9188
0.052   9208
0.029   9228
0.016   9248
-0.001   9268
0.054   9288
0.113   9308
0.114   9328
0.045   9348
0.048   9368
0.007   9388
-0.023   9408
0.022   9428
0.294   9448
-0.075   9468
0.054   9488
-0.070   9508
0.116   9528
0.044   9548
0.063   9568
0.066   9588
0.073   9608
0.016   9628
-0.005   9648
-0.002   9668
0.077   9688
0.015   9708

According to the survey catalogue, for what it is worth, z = 0.084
